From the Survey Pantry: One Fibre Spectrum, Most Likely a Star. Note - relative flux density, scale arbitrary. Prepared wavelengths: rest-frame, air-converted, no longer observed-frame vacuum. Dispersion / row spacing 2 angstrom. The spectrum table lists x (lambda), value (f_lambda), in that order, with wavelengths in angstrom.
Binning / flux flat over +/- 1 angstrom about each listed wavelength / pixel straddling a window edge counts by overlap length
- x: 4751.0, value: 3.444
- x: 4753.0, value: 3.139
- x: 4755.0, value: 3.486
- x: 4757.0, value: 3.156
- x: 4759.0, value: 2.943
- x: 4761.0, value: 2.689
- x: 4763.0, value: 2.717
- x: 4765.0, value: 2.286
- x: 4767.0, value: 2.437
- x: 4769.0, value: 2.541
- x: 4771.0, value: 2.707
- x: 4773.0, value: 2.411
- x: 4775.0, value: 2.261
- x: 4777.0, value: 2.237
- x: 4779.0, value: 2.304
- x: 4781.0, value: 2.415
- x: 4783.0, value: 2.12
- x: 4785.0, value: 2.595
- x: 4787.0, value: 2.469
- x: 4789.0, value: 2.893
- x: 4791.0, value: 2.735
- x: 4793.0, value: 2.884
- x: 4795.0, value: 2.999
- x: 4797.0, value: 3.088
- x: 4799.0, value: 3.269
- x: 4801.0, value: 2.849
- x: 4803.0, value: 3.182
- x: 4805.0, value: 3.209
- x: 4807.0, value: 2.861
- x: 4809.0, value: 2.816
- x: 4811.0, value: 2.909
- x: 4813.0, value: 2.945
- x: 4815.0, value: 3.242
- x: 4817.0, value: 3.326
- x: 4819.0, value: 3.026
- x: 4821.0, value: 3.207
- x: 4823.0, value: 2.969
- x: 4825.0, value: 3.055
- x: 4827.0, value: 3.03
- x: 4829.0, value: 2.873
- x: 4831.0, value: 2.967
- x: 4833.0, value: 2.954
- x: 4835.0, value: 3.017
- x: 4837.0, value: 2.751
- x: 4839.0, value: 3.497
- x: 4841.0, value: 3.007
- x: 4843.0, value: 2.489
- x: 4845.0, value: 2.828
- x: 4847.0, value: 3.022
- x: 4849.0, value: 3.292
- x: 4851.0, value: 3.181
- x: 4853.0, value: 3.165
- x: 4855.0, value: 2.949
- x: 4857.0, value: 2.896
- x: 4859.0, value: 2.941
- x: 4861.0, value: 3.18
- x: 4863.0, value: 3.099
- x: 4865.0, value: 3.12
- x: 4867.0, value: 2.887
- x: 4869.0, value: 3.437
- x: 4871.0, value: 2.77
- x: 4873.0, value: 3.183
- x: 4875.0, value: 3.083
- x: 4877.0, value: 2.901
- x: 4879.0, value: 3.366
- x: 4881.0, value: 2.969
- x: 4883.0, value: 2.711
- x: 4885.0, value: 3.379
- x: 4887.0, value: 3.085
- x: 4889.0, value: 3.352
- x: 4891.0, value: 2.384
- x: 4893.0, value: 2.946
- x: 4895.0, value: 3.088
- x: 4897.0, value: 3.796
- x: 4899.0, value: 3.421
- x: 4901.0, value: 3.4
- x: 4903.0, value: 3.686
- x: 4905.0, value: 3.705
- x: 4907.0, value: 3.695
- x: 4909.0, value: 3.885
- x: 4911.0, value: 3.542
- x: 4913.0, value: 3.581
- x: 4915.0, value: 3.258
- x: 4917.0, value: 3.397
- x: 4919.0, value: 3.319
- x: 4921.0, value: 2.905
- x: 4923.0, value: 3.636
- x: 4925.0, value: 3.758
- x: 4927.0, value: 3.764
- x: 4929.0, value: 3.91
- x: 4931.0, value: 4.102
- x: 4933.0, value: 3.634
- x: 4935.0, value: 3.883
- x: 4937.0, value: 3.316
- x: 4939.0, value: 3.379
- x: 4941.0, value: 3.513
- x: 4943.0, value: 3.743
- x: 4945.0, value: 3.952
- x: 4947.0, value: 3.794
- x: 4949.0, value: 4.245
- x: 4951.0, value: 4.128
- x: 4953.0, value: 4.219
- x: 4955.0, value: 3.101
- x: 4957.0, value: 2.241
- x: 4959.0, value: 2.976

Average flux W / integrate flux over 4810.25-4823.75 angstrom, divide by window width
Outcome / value 3.09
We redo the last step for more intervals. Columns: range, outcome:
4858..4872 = 3.06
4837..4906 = 3.12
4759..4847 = 2.82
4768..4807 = 2.7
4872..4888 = 3.08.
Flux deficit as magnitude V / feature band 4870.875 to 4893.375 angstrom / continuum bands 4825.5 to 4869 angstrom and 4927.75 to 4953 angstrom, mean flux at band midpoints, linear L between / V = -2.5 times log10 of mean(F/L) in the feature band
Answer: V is 0.10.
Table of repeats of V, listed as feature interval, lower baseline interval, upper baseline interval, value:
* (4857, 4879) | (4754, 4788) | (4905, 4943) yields 0.052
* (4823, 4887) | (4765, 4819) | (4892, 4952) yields 0.047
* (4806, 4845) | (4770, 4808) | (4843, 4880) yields -0.041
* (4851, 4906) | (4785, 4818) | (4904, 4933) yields 0.081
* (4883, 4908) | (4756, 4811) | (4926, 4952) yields 0.062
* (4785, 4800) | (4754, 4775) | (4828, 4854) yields -0.024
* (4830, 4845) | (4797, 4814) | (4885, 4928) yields 0.068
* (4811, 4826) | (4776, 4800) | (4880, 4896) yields -0.123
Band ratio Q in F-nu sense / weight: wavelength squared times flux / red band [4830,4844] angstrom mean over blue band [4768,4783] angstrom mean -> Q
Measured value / 1.27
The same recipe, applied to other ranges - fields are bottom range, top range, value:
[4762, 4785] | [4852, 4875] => 1.32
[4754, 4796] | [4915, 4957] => 1.48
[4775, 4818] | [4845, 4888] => 1.12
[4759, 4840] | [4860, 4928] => 1.21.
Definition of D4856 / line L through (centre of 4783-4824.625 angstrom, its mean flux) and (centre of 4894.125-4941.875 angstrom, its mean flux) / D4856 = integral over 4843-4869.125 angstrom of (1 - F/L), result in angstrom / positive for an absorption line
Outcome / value 1.56 angstrom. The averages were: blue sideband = 2.95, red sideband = 3.57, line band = 3.04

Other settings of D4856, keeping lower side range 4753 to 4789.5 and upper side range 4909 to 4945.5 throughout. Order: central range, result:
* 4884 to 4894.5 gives 1.0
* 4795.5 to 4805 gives -1.1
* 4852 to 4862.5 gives 0.4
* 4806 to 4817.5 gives -0.6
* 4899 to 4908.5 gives -0.5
